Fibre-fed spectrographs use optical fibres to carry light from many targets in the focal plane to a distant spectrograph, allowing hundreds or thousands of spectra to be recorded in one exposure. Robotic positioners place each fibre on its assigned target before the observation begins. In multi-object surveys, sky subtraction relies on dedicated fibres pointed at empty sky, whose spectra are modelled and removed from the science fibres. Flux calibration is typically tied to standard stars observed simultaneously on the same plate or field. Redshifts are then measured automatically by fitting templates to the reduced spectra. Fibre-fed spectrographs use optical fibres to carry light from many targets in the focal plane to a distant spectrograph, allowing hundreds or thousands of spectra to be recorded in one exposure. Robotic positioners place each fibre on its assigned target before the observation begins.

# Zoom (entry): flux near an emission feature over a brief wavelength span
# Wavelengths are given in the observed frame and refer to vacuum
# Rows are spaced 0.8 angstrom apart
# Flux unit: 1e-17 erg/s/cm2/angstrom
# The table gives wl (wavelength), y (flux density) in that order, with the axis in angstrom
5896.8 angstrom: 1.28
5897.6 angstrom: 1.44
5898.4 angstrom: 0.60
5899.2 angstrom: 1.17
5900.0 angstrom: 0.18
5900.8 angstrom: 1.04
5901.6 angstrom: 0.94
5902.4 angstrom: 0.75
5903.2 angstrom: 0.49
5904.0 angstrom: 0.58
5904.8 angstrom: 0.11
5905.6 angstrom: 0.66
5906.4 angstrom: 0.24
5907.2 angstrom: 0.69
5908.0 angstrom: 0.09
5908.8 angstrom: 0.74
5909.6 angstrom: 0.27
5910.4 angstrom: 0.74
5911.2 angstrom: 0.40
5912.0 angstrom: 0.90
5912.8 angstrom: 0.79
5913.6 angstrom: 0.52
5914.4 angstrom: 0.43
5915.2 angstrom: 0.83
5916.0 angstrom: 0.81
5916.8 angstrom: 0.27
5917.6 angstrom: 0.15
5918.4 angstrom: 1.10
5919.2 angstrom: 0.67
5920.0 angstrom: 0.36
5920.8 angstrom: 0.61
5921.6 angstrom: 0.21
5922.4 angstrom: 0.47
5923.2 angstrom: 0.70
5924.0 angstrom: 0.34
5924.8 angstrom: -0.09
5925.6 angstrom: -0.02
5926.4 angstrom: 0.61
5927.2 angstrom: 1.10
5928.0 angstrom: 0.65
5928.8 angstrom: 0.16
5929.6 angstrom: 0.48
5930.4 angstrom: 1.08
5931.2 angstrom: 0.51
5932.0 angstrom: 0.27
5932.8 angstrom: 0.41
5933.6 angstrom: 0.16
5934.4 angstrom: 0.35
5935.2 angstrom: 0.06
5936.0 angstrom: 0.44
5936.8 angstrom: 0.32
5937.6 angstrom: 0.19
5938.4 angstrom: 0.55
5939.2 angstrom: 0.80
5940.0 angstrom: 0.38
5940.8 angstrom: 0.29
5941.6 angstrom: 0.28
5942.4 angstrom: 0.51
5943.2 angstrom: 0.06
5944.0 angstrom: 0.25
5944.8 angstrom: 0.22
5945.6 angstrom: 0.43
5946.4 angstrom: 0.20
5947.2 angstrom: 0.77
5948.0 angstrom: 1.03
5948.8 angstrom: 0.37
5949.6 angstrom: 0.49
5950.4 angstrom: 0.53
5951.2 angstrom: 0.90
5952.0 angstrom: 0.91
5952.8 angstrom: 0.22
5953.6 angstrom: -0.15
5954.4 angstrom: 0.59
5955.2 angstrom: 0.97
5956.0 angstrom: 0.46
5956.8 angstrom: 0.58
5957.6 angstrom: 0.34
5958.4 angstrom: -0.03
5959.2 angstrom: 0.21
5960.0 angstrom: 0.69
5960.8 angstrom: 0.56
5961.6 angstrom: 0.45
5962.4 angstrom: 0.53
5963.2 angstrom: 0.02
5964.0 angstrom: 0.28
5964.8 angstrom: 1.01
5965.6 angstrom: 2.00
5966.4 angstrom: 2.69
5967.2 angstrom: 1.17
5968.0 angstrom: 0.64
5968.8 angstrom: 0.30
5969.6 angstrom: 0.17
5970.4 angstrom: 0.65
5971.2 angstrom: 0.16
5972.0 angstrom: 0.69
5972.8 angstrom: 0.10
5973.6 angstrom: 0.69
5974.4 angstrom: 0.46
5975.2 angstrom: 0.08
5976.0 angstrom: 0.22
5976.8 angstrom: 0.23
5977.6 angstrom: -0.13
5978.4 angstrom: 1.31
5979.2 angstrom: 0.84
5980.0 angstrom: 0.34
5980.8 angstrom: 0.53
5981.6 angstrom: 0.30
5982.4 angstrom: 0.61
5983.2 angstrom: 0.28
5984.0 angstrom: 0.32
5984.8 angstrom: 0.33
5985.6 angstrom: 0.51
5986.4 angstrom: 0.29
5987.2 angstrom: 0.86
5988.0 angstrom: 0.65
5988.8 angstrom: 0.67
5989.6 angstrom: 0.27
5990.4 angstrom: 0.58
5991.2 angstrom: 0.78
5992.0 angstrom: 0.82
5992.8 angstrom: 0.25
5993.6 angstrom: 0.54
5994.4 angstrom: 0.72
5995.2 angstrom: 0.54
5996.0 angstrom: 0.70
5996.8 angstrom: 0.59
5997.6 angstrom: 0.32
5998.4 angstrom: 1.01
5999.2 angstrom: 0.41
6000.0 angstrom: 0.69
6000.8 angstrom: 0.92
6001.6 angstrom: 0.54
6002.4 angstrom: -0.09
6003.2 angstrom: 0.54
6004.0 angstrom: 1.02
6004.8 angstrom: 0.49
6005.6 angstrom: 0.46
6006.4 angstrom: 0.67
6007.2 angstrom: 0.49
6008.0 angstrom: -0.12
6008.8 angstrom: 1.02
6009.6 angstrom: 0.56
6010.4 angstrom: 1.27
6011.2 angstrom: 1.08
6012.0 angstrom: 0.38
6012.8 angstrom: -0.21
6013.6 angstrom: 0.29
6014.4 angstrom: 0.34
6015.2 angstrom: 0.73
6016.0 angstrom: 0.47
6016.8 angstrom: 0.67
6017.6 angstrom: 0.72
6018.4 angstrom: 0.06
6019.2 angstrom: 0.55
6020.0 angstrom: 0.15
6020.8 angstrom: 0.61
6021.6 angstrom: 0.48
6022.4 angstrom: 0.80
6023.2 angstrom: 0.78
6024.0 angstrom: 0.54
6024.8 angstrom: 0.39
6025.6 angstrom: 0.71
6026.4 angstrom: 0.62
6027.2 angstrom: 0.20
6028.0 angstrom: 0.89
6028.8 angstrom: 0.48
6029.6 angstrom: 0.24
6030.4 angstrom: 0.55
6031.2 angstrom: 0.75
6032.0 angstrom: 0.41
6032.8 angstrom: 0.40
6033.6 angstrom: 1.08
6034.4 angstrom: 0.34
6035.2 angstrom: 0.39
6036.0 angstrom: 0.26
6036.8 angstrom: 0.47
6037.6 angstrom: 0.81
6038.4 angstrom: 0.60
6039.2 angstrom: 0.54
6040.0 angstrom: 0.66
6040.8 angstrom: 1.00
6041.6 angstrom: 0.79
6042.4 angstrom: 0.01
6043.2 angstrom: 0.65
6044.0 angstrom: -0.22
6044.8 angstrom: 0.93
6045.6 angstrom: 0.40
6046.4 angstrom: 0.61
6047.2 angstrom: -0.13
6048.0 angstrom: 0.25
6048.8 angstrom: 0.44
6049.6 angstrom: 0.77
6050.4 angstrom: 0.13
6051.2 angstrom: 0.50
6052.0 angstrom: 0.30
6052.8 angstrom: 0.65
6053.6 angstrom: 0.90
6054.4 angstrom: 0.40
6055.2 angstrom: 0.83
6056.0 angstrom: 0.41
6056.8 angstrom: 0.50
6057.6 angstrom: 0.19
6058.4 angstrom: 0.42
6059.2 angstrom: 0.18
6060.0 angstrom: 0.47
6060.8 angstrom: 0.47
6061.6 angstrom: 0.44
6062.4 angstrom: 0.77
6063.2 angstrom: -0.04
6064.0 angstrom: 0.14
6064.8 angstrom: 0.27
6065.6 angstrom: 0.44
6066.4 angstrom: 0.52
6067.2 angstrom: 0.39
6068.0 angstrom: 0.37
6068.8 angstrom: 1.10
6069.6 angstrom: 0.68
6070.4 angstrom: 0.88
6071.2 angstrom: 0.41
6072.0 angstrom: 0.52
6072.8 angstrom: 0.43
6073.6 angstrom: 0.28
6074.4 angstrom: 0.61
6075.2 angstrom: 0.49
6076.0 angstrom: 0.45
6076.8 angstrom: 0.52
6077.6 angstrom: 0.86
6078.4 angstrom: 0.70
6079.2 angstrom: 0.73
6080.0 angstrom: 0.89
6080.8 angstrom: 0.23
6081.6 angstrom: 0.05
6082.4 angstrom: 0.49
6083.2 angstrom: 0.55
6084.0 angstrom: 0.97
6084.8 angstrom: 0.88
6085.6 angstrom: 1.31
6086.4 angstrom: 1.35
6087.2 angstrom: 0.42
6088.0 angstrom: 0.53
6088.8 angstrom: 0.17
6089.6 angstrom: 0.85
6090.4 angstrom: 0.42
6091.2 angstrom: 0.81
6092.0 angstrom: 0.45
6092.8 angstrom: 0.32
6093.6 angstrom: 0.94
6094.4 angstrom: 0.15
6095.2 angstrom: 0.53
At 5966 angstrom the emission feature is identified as Hbeta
